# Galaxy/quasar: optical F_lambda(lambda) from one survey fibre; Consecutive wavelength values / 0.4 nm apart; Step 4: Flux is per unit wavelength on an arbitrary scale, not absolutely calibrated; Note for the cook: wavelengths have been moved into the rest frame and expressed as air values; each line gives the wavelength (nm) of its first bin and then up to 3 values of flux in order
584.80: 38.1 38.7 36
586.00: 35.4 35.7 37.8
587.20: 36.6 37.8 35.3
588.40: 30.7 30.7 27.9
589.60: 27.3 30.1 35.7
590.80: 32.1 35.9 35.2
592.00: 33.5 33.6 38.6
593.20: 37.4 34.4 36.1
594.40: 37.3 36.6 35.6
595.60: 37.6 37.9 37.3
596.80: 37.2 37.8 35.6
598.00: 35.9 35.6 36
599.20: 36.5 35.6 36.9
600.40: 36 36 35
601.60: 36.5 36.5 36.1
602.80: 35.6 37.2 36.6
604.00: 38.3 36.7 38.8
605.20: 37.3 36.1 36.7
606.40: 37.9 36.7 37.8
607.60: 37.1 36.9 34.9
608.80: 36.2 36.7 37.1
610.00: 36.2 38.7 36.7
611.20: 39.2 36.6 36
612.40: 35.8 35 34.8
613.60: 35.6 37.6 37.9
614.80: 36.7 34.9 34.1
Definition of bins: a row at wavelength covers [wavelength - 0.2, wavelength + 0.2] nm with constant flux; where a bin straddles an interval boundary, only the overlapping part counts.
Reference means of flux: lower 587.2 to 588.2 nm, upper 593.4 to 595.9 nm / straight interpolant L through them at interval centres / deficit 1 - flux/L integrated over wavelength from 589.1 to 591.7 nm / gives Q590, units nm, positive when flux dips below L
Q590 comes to 0.31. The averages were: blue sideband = 36.6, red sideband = 36.3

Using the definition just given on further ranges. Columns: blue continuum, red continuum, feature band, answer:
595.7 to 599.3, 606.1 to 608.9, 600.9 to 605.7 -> 0.00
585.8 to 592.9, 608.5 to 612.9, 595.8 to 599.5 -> -0.18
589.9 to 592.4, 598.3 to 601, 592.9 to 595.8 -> -0.15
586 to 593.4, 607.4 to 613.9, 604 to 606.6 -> -0.11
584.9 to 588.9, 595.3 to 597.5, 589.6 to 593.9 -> 0.26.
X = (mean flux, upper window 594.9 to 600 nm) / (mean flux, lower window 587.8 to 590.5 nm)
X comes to 1.2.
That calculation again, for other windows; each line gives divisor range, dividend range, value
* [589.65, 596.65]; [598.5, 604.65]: 1.03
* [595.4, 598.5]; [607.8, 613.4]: 0.99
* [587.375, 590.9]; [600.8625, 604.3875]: 1.14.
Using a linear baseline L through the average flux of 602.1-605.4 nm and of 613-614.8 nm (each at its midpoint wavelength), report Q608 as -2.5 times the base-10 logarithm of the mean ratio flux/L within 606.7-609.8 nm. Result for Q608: 0.00 mag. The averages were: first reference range 37.1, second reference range 36.5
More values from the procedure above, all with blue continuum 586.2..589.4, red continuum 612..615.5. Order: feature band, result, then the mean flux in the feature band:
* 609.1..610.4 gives -0.04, 37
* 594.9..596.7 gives -0.07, 37.1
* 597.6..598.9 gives -0.03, 35.8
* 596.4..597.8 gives -0.07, 36.9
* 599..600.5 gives -0.04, 36.3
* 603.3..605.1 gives -0.07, 37.6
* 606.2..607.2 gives -0.06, 37.4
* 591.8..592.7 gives 0.01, 34.1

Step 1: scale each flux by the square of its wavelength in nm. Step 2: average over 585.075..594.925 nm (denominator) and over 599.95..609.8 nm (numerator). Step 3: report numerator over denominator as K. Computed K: 1.1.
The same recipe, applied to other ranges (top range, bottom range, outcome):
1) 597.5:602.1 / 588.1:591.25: 1.19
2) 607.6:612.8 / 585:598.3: 1.11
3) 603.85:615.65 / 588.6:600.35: 1.10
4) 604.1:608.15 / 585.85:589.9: 1.18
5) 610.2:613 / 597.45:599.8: 1.07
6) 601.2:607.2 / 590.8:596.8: 1.06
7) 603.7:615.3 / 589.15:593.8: 1.16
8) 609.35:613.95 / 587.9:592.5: 1.22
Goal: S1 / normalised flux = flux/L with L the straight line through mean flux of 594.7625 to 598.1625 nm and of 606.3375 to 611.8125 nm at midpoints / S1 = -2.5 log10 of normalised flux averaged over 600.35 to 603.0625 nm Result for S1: 0.03 mag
